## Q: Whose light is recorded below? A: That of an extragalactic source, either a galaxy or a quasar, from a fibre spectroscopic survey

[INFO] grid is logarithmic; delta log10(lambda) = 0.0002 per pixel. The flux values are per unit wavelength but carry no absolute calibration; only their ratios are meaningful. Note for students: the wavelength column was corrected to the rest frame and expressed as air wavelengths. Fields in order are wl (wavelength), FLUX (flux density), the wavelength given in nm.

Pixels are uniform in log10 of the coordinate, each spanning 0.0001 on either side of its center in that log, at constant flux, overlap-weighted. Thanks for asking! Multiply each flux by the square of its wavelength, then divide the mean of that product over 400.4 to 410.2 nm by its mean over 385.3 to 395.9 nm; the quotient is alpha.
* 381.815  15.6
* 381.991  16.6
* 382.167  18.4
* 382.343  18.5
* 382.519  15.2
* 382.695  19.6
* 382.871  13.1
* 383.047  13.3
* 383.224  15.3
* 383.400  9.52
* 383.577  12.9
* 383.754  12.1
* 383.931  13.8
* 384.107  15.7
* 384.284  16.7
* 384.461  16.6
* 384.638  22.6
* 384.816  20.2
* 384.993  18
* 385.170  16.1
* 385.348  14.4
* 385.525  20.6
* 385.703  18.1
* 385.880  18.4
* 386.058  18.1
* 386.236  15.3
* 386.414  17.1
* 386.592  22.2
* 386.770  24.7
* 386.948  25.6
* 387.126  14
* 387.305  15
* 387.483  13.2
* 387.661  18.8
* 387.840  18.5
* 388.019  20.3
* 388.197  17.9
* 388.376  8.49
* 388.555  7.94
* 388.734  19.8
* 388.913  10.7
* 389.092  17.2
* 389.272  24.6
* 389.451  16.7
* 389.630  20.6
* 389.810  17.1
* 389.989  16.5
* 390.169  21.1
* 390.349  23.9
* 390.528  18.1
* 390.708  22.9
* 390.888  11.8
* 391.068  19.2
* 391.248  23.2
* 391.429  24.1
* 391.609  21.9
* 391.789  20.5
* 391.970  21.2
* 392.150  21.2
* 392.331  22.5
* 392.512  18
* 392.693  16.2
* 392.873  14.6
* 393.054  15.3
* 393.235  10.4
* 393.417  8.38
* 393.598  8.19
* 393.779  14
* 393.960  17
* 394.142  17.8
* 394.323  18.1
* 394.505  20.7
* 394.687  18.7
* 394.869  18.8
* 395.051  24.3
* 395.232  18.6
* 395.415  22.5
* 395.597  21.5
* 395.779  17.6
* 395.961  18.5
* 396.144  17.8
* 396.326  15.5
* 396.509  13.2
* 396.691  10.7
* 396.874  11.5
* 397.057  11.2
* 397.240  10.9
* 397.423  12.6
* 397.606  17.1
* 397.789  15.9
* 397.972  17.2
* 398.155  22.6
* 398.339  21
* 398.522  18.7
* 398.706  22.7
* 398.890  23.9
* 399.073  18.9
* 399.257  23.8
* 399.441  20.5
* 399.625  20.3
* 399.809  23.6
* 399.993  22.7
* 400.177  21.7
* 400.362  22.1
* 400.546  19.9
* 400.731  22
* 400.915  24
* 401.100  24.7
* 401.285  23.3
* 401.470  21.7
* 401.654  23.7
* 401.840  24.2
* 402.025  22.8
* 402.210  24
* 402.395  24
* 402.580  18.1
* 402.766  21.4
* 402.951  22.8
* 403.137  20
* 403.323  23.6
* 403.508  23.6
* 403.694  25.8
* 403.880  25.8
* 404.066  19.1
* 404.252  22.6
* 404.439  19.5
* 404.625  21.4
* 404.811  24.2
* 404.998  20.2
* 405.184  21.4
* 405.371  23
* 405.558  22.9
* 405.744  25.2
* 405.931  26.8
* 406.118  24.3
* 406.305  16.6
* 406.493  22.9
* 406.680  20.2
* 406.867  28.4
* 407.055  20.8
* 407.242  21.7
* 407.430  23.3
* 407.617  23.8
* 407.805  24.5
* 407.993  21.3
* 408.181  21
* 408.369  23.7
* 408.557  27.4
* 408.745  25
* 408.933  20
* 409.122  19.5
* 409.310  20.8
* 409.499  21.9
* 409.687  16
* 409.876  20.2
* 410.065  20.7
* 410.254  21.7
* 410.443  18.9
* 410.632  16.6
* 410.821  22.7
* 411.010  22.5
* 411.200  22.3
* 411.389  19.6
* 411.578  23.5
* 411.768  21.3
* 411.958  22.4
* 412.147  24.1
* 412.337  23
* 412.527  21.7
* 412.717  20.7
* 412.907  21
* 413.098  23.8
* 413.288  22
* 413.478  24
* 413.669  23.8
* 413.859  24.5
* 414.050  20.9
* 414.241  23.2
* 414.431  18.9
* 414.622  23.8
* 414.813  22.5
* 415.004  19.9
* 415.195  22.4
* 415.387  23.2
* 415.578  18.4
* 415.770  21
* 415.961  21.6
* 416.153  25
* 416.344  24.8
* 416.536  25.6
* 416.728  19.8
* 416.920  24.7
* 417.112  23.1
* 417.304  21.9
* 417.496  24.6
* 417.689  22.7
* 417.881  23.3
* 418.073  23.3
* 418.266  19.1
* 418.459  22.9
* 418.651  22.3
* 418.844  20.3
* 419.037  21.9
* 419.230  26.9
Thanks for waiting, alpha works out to 1.34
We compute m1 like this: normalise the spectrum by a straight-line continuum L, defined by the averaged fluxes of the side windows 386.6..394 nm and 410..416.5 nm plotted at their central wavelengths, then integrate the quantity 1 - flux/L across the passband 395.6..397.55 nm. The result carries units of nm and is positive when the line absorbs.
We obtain 0.46 nm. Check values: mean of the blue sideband 17.6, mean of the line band 14.3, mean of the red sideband 22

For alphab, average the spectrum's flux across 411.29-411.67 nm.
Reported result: 21.6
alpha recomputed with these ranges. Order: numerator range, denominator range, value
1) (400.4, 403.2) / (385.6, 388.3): 1.31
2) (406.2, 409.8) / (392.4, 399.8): 1.36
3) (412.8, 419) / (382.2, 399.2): 1.46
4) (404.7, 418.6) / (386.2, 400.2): 1.35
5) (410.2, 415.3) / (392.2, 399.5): 1.39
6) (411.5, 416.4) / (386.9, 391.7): 1.40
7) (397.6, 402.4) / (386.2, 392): 1.25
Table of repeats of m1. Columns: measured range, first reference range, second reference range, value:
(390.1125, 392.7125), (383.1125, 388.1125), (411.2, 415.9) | -0.317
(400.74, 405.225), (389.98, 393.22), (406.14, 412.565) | -0.352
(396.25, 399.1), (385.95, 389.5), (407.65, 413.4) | 0.418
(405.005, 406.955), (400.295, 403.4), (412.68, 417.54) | -0.046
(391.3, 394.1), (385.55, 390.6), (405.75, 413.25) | 0.261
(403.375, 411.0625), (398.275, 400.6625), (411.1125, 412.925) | -0.113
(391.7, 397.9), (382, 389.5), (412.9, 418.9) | 0.663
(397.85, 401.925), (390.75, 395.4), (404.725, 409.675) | -0.349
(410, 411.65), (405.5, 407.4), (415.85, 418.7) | 0.149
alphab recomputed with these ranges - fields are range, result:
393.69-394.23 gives 16.3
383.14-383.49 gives 12.4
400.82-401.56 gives 23.4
